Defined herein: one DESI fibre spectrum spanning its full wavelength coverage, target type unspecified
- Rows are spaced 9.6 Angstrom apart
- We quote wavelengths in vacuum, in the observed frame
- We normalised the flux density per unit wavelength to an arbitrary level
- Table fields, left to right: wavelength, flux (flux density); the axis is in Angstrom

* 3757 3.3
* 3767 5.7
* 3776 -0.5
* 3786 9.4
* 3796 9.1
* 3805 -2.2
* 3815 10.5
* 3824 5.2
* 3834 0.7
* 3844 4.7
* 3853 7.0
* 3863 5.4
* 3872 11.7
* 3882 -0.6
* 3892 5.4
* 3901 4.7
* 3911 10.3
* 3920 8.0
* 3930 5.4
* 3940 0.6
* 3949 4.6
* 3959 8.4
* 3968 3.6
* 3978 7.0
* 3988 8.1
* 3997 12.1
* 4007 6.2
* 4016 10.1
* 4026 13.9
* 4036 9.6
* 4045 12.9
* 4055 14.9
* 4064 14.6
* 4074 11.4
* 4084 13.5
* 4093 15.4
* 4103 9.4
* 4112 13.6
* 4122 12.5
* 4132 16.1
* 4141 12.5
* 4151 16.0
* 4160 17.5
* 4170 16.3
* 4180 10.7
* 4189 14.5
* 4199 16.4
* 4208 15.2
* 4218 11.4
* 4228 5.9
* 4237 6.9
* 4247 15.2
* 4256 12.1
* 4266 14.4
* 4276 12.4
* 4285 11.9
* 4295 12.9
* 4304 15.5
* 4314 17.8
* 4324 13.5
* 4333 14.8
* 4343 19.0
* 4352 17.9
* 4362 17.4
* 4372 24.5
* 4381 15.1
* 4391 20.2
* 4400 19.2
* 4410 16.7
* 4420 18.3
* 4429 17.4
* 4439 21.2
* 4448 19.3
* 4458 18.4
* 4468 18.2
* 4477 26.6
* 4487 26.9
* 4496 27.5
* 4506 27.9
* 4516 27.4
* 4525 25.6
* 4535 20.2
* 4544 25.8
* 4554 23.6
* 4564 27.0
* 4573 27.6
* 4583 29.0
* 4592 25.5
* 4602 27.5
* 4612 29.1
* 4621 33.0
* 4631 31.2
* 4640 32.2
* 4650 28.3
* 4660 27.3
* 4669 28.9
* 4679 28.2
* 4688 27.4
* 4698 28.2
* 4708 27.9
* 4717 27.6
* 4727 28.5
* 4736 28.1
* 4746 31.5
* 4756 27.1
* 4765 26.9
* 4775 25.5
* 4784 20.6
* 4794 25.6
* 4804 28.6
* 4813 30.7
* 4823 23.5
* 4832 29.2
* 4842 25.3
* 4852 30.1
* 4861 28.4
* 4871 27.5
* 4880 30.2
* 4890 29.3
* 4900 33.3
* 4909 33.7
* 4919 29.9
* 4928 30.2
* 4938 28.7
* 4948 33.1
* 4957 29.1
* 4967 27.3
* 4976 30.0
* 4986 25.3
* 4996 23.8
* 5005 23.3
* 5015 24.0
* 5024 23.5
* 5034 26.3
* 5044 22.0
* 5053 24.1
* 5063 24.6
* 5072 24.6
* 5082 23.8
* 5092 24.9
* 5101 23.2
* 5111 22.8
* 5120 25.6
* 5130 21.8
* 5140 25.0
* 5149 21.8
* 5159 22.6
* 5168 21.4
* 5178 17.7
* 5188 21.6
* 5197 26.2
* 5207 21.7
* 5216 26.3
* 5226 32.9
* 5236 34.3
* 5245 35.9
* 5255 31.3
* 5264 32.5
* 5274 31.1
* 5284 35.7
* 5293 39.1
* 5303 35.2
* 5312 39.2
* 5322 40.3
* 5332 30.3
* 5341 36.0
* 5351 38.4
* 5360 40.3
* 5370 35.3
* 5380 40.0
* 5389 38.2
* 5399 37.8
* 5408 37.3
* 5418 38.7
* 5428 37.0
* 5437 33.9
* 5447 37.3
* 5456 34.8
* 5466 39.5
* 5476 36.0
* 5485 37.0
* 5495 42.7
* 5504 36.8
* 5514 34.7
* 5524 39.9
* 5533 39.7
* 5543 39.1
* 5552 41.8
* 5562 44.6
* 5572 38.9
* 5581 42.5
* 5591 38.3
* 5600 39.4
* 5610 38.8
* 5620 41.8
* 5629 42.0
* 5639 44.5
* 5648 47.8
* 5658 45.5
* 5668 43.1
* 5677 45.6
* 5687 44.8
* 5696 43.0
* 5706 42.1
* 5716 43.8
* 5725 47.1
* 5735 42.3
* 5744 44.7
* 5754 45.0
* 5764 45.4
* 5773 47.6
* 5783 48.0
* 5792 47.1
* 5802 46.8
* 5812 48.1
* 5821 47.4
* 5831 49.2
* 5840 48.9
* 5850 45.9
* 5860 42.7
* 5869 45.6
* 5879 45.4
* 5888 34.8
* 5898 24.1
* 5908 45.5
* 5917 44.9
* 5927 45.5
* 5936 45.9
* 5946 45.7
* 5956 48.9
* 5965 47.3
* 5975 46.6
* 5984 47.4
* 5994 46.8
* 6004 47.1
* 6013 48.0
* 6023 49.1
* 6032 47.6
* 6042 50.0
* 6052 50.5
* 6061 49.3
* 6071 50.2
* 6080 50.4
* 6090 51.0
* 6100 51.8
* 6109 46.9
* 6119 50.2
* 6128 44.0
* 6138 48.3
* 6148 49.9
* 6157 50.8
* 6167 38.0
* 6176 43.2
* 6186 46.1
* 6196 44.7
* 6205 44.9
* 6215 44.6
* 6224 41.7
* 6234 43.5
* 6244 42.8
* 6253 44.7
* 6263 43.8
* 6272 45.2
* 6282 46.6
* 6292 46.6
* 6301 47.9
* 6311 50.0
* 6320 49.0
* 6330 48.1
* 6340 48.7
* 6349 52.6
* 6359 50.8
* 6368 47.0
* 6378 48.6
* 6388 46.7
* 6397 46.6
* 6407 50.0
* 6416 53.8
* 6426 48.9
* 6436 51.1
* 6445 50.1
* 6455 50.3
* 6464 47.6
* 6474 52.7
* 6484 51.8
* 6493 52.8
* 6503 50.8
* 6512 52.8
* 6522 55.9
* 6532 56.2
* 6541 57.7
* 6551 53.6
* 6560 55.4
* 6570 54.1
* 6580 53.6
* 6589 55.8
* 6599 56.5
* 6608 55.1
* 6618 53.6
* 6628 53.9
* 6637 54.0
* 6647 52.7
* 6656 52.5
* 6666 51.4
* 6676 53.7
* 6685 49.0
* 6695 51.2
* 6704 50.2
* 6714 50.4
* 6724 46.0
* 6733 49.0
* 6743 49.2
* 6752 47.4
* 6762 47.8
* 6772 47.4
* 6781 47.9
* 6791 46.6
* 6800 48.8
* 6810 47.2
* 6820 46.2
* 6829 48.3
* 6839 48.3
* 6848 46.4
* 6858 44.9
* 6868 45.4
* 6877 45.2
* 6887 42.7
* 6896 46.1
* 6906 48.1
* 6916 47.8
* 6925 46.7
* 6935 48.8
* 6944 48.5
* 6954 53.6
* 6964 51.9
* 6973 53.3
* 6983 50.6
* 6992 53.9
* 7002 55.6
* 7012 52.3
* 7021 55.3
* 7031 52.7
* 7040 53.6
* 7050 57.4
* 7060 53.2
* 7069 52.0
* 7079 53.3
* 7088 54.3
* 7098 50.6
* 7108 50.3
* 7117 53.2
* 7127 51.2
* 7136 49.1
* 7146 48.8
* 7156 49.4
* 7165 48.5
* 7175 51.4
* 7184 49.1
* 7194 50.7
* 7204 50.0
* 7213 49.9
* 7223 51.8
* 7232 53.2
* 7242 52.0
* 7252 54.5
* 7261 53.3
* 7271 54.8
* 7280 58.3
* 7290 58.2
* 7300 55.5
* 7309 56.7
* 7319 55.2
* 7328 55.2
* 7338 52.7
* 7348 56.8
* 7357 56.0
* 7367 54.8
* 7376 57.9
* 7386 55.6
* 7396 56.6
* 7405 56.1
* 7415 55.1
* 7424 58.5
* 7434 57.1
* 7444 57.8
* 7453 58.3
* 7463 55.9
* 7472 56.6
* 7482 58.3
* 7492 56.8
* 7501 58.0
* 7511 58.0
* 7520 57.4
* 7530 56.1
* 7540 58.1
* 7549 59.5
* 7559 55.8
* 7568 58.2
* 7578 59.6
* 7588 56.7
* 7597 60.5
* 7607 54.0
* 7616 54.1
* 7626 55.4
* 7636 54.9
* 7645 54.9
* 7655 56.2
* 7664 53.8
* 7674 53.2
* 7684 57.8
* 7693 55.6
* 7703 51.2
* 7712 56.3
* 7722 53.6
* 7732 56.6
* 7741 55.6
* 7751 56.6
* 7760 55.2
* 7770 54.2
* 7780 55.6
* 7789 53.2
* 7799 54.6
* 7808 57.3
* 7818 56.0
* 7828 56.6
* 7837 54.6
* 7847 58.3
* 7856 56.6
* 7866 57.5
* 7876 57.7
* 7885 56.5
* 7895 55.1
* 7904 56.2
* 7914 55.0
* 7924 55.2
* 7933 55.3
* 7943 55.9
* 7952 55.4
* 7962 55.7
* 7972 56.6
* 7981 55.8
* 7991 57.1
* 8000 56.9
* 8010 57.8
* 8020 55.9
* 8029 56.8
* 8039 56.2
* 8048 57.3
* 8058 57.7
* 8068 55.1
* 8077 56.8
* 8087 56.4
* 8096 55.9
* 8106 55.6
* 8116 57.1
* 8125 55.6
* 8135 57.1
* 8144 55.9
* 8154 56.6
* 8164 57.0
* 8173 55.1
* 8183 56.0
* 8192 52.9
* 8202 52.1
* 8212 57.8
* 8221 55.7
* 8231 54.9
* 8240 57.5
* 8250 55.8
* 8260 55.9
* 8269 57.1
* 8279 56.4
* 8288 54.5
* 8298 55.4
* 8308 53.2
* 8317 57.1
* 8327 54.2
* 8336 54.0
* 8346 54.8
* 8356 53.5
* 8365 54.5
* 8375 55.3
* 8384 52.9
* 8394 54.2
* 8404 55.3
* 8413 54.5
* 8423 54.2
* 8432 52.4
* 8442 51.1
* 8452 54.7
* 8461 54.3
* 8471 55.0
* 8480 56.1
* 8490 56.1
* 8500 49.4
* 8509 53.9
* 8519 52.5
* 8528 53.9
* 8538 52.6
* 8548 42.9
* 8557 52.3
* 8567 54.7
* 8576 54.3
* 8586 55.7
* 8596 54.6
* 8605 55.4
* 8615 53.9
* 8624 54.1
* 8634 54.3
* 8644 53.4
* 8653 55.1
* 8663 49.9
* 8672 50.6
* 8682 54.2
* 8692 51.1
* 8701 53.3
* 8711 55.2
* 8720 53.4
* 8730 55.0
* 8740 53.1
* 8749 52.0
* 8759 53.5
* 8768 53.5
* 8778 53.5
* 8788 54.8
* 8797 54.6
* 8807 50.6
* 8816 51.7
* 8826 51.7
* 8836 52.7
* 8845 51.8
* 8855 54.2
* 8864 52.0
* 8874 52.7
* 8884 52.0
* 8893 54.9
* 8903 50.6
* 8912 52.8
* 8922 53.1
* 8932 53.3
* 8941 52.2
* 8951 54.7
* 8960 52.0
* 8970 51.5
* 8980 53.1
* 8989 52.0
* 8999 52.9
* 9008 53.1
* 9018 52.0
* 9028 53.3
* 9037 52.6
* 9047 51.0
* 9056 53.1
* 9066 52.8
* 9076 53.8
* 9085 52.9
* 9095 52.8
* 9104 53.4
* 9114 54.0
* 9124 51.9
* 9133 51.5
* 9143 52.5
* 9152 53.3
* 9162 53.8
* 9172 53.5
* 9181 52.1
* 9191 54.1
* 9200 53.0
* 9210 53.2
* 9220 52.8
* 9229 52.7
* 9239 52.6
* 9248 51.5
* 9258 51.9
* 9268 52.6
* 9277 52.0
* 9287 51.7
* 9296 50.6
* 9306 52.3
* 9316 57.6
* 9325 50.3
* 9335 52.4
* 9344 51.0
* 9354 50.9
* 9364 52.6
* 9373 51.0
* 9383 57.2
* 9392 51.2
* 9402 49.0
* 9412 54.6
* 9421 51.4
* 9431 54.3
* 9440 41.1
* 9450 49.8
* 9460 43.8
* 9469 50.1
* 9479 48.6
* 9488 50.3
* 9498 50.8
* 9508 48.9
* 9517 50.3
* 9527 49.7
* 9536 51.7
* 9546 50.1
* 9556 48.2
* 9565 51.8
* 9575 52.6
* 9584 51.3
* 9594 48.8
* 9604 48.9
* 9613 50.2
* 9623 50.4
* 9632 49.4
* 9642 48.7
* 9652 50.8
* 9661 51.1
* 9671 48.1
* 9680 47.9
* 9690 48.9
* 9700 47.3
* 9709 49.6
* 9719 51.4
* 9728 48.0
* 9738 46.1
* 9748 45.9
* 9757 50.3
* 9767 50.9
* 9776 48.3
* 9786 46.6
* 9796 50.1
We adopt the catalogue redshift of 0.00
